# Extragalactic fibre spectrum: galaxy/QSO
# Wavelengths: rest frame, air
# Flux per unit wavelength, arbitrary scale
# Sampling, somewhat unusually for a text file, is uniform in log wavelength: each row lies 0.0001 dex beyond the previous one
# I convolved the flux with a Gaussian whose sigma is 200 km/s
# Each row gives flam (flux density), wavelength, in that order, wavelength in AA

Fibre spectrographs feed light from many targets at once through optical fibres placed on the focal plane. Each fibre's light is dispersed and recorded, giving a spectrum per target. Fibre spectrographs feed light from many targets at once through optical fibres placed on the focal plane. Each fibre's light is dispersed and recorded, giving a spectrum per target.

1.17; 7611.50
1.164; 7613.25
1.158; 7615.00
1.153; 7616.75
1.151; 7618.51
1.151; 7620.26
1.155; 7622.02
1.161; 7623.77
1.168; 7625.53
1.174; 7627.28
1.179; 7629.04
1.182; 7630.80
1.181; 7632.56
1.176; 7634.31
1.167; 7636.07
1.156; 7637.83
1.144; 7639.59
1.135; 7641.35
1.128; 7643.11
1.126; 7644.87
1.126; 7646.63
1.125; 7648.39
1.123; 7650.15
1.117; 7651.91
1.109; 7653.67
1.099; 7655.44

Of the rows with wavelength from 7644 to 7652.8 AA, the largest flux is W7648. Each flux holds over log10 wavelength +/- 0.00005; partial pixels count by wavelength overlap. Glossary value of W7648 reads 1.126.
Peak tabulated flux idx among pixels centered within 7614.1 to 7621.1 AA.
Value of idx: 1.158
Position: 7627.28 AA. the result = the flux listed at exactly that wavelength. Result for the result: 1.174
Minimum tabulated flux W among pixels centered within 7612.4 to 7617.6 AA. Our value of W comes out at 1.153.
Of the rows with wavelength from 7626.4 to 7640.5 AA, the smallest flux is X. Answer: 1.144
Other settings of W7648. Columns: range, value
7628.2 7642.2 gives 1.182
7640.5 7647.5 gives 1.135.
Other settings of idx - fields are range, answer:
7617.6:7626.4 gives 1.168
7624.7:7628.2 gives 1.174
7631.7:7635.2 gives 1.181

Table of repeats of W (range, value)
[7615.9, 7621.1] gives 1.151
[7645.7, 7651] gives 1.123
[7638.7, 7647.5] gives 1.126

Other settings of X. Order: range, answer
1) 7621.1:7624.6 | 1.155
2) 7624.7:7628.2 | 1.168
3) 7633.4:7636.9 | 1.167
